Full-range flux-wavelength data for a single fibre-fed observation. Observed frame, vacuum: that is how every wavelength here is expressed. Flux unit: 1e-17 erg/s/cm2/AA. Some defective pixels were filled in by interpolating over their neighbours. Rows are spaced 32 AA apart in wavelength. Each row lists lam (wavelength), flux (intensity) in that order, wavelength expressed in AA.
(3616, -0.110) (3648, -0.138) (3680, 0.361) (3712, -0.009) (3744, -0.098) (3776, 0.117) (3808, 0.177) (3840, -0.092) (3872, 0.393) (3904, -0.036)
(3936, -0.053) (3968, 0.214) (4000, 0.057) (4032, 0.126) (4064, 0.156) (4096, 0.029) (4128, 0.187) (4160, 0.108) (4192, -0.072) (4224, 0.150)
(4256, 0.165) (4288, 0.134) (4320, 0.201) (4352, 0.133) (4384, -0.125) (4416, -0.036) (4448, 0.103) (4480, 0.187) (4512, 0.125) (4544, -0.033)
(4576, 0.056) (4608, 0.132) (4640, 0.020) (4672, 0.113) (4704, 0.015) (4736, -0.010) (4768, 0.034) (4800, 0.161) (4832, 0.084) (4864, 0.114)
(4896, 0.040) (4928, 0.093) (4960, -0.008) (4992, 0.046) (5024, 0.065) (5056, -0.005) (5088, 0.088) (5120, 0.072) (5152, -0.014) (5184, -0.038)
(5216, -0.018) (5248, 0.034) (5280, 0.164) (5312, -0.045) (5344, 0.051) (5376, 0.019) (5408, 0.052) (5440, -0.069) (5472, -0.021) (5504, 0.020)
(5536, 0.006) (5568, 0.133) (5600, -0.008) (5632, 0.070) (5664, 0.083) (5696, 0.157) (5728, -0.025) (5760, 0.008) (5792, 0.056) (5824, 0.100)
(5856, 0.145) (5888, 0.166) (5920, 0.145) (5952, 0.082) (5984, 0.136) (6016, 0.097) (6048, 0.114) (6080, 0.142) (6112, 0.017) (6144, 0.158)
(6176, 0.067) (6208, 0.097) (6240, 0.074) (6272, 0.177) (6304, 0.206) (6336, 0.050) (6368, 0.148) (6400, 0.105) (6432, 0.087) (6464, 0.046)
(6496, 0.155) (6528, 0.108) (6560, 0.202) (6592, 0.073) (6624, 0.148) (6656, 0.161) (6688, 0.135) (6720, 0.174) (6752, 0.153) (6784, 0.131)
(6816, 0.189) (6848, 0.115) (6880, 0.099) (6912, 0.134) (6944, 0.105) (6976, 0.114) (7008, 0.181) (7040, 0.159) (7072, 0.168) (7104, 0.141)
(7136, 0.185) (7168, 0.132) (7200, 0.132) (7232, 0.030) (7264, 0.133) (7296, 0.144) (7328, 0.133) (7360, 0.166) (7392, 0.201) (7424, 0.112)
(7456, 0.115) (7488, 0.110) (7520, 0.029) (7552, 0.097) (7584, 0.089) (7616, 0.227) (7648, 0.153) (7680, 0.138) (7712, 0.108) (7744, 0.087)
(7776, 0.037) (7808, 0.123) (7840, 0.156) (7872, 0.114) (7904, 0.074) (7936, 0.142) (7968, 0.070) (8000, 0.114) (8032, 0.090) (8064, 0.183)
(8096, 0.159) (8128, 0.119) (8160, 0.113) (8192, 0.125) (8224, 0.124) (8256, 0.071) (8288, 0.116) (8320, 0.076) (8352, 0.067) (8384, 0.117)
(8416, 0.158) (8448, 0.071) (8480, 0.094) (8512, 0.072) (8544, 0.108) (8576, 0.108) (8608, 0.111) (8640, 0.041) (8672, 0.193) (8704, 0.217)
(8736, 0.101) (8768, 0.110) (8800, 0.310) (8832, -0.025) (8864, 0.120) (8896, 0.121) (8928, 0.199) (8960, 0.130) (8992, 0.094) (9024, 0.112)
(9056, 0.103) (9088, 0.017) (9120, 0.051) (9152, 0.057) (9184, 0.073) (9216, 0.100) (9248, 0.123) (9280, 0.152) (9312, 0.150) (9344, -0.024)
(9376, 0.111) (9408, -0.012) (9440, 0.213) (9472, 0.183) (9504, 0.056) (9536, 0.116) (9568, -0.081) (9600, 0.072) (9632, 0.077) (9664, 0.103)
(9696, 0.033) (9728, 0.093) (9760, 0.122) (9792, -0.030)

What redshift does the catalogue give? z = 0.76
